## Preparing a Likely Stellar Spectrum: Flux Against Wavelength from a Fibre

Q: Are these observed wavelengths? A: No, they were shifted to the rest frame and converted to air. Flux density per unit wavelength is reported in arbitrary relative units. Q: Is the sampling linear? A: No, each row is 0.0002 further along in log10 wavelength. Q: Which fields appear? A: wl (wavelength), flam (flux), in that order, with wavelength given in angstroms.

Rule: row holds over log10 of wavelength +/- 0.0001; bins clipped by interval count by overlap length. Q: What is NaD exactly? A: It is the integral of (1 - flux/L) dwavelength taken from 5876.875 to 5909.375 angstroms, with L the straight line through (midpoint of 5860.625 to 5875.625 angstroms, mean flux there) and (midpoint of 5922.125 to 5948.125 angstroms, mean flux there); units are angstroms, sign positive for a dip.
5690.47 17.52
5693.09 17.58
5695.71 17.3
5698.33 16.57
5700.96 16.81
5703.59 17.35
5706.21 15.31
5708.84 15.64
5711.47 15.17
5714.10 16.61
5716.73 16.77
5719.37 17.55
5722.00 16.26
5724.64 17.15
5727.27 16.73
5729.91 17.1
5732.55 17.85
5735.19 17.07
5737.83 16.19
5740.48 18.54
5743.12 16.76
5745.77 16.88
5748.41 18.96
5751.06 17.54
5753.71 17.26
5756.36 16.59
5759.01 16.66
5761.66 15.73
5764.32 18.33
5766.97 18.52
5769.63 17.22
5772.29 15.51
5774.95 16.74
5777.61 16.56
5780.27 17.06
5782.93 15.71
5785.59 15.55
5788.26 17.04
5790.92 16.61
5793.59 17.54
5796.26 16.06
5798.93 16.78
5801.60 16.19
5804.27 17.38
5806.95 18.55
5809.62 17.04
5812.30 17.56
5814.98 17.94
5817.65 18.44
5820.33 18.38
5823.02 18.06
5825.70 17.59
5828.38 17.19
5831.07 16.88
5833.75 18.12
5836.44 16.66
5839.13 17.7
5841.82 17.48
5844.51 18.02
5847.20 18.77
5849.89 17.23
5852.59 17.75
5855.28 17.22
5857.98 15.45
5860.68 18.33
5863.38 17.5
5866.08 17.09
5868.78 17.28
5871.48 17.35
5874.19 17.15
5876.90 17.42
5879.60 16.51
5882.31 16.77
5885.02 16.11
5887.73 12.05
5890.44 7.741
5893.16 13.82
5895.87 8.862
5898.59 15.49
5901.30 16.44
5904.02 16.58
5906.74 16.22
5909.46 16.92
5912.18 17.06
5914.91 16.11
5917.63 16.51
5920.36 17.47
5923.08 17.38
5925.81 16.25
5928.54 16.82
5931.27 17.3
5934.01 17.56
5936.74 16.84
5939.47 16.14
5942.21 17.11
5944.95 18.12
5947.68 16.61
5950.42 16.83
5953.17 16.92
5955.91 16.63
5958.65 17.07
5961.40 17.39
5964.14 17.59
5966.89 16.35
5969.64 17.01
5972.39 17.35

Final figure 5.2 angstroms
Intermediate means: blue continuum 17.4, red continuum 17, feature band 14.5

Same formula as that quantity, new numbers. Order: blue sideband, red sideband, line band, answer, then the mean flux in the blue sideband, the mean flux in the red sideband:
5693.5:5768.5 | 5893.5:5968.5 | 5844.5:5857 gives -0.8 angstroms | 17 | 16.5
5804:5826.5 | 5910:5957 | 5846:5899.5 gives 5.1 angstroms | 17.9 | 16.9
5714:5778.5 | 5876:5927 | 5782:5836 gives -2.8 angstroms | 17.1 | 15.3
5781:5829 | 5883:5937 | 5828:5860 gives -1.6 angstroms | 17.2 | 15.5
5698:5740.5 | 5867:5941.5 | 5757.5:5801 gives -0.8 angstroms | 16.7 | 15.9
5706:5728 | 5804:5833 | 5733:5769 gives -1.0 angstroms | 16.4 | 17.7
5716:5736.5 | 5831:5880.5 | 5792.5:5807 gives 0.3 angstroms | 17.1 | 17.4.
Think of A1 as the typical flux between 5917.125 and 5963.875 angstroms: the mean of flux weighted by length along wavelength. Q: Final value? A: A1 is 17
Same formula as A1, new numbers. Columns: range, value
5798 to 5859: 17.5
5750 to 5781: 17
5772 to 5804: 16.5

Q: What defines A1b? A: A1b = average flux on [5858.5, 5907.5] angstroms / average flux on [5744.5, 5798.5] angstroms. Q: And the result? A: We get 0.92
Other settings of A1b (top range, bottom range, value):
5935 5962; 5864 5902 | 1.13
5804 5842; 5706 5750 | 1.05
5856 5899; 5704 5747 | 0.92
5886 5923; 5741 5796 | 0.87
